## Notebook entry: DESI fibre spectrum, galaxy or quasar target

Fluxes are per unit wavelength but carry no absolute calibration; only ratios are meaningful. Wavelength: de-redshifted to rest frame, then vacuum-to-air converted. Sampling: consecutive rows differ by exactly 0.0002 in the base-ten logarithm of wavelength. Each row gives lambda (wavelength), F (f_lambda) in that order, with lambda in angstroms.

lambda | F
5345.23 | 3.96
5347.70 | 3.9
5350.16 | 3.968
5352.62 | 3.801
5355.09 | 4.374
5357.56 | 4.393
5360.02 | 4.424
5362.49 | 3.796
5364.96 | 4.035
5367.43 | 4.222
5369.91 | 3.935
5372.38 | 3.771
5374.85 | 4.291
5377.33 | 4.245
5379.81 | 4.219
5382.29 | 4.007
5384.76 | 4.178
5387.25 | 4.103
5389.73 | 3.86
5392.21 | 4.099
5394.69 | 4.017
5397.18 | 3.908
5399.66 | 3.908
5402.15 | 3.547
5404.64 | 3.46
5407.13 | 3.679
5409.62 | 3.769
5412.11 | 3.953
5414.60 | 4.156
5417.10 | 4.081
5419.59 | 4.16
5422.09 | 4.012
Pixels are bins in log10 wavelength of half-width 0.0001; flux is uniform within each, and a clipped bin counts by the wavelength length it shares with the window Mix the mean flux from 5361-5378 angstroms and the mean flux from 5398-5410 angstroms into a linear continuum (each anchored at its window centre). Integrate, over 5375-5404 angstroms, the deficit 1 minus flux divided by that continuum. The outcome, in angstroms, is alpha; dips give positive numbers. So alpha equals -1.3 angstroms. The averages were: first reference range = 4.04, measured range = 4.01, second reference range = 3.67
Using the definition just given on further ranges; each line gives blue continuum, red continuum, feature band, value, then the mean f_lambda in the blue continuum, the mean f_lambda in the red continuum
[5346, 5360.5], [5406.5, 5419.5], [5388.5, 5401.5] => 0.2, 4.12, 3.96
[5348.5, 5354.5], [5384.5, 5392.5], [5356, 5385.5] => -1.0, 3.94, 4.04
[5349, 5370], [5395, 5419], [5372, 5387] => -0.5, 4.11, 3.85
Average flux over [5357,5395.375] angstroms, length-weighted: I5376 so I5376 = 4.1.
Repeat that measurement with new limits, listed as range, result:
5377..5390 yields 4.11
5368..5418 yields 3.96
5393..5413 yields 3.78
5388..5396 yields 4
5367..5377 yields 4.06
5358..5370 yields 4.12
